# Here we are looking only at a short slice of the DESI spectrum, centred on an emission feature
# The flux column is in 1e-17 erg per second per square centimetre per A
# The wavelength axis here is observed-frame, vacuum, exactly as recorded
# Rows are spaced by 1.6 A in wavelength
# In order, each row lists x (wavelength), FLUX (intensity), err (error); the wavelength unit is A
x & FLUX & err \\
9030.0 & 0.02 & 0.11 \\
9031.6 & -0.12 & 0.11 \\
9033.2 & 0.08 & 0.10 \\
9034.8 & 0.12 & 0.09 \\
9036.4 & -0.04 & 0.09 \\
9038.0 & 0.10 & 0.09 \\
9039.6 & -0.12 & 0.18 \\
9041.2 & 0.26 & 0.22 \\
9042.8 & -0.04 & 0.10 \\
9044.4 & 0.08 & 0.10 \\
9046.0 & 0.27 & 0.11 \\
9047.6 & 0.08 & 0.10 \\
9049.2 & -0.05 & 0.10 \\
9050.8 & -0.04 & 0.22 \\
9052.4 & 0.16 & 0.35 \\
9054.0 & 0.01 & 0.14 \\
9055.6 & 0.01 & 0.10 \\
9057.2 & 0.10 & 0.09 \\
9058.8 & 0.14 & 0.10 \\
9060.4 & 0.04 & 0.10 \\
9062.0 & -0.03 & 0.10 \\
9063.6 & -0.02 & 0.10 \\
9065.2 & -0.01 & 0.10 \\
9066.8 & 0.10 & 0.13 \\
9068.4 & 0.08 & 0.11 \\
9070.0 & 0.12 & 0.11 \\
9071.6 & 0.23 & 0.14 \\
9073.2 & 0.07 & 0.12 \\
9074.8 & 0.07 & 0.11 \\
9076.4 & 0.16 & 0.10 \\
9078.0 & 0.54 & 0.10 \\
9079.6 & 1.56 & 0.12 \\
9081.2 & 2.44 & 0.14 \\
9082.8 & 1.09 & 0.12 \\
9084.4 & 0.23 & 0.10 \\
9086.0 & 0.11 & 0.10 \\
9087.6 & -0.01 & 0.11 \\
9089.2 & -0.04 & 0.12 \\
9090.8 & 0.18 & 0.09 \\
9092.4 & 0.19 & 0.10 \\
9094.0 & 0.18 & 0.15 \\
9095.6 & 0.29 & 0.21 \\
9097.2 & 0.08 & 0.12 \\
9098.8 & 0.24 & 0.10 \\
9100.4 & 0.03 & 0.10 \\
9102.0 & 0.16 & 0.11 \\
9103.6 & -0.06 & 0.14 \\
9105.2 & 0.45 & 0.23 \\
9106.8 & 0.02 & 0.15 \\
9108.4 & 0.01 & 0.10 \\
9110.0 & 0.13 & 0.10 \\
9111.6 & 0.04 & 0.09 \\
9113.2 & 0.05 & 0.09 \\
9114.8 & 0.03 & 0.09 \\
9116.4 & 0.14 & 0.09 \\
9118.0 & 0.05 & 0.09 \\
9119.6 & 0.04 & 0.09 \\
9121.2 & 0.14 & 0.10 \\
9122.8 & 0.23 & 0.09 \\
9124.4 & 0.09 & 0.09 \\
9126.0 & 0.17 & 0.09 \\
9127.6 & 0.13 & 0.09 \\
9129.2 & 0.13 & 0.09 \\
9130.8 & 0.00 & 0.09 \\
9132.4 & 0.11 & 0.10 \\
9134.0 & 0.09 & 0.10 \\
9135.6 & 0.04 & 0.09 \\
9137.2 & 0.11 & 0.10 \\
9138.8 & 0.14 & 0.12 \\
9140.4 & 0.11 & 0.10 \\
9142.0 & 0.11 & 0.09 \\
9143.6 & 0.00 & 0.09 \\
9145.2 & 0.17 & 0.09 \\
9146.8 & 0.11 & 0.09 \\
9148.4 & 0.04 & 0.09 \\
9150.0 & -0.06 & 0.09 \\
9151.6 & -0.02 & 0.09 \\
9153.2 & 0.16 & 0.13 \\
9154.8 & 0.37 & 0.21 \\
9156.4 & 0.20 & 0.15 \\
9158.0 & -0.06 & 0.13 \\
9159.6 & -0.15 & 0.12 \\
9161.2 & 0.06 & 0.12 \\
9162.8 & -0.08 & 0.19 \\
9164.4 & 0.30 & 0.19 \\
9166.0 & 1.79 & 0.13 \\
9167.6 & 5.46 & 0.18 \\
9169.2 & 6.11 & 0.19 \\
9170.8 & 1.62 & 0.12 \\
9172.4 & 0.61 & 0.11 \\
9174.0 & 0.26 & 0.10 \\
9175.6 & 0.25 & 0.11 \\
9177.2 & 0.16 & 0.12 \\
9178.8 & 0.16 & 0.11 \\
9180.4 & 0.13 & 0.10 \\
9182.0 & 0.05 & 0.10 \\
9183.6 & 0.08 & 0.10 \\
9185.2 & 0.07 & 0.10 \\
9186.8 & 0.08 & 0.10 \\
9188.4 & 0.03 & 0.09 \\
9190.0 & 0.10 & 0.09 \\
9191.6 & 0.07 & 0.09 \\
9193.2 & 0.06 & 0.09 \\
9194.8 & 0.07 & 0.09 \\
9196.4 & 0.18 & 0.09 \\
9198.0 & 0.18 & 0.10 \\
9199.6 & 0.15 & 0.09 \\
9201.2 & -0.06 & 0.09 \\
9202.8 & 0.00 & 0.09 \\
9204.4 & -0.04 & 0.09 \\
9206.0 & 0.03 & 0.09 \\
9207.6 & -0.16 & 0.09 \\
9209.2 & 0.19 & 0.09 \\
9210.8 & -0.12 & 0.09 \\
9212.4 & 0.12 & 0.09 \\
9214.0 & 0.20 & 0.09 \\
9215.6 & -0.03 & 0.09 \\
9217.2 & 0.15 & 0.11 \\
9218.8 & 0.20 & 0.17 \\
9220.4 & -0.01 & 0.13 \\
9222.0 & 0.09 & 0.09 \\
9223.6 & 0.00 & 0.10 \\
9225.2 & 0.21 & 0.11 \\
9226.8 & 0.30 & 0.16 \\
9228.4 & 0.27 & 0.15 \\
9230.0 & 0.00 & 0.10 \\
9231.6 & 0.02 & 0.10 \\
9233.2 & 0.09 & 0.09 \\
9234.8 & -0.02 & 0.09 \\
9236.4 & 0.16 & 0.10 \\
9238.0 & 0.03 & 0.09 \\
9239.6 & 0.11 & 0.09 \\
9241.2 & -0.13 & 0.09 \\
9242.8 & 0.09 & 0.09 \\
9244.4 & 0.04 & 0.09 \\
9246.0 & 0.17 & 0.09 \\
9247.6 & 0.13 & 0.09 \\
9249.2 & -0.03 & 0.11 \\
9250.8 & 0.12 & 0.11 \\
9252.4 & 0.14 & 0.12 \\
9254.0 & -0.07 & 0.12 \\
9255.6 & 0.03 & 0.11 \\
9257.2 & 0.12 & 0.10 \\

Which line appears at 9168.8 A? [O III] 5007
